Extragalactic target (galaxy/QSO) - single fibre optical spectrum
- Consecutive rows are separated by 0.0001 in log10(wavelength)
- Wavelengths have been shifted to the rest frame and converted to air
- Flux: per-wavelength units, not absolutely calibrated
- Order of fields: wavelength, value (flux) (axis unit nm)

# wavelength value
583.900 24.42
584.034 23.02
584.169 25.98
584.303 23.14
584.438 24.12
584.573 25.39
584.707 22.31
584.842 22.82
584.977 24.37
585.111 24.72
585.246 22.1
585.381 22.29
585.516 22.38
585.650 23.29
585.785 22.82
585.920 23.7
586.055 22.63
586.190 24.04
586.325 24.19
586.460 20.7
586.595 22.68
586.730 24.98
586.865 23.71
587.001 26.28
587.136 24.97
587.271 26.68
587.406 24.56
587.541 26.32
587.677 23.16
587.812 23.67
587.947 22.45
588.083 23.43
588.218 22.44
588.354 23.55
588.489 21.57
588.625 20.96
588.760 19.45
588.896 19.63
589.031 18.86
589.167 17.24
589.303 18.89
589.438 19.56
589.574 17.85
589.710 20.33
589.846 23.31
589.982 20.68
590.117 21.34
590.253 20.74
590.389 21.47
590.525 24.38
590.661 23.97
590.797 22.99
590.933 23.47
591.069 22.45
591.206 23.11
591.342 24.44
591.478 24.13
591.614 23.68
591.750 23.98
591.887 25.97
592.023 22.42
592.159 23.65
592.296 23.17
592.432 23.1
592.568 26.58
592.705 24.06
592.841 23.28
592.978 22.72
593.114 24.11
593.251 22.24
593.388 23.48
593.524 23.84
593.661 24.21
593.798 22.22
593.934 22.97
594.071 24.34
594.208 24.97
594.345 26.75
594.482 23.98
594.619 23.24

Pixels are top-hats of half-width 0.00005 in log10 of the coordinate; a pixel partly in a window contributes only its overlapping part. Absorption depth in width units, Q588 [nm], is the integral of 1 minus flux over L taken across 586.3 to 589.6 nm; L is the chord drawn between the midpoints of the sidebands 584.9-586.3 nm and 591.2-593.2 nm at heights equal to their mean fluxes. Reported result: 0.16 nm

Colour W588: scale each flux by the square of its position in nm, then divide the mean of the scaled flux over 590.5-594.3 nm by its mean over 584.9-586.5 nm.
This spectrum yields 1.05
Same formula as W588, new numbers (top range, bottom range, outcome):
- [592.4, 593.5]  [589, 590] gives 1.23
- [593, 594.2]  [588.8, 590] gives 1.22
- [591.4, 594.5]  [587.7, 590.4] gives 1.16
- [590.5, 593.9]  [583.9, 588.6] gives 1.02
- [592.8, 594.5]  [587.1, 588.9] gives 1.05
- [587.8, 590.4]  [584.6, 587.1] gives 0.90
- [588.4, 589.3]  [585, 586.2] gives 0.86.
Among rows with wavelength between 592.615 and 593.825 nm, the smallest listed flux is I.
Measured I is 22.22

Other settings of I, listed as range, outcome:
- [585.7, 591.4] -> 17.24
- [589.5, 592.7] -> 17.85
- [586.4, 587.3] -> 20.7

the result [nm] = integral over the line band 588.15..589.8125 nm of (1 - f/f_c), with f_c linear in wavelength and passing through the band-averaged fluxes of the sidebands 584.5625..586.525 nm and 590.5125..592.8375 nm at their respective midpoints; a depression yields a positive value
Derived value 0.24 nm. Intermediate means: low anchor 23.1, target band 20.1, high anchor 23.8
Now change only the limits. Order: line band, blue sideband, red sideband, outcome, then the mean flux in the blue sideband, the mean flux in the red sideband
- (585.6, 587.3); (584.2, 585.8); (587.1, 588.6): -0.02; 23.4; 23.8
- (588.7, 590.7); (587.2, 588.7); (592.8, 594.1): 0.25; 23.5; 23.3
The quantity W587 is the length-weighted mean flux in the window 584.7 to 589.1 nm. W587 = 23.1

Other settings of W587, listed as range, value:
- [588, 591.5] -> 21.5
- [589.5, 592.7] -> 22.9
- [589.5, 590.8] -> 21.6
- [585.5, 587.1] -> 23.5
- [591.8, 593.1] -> 23.9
